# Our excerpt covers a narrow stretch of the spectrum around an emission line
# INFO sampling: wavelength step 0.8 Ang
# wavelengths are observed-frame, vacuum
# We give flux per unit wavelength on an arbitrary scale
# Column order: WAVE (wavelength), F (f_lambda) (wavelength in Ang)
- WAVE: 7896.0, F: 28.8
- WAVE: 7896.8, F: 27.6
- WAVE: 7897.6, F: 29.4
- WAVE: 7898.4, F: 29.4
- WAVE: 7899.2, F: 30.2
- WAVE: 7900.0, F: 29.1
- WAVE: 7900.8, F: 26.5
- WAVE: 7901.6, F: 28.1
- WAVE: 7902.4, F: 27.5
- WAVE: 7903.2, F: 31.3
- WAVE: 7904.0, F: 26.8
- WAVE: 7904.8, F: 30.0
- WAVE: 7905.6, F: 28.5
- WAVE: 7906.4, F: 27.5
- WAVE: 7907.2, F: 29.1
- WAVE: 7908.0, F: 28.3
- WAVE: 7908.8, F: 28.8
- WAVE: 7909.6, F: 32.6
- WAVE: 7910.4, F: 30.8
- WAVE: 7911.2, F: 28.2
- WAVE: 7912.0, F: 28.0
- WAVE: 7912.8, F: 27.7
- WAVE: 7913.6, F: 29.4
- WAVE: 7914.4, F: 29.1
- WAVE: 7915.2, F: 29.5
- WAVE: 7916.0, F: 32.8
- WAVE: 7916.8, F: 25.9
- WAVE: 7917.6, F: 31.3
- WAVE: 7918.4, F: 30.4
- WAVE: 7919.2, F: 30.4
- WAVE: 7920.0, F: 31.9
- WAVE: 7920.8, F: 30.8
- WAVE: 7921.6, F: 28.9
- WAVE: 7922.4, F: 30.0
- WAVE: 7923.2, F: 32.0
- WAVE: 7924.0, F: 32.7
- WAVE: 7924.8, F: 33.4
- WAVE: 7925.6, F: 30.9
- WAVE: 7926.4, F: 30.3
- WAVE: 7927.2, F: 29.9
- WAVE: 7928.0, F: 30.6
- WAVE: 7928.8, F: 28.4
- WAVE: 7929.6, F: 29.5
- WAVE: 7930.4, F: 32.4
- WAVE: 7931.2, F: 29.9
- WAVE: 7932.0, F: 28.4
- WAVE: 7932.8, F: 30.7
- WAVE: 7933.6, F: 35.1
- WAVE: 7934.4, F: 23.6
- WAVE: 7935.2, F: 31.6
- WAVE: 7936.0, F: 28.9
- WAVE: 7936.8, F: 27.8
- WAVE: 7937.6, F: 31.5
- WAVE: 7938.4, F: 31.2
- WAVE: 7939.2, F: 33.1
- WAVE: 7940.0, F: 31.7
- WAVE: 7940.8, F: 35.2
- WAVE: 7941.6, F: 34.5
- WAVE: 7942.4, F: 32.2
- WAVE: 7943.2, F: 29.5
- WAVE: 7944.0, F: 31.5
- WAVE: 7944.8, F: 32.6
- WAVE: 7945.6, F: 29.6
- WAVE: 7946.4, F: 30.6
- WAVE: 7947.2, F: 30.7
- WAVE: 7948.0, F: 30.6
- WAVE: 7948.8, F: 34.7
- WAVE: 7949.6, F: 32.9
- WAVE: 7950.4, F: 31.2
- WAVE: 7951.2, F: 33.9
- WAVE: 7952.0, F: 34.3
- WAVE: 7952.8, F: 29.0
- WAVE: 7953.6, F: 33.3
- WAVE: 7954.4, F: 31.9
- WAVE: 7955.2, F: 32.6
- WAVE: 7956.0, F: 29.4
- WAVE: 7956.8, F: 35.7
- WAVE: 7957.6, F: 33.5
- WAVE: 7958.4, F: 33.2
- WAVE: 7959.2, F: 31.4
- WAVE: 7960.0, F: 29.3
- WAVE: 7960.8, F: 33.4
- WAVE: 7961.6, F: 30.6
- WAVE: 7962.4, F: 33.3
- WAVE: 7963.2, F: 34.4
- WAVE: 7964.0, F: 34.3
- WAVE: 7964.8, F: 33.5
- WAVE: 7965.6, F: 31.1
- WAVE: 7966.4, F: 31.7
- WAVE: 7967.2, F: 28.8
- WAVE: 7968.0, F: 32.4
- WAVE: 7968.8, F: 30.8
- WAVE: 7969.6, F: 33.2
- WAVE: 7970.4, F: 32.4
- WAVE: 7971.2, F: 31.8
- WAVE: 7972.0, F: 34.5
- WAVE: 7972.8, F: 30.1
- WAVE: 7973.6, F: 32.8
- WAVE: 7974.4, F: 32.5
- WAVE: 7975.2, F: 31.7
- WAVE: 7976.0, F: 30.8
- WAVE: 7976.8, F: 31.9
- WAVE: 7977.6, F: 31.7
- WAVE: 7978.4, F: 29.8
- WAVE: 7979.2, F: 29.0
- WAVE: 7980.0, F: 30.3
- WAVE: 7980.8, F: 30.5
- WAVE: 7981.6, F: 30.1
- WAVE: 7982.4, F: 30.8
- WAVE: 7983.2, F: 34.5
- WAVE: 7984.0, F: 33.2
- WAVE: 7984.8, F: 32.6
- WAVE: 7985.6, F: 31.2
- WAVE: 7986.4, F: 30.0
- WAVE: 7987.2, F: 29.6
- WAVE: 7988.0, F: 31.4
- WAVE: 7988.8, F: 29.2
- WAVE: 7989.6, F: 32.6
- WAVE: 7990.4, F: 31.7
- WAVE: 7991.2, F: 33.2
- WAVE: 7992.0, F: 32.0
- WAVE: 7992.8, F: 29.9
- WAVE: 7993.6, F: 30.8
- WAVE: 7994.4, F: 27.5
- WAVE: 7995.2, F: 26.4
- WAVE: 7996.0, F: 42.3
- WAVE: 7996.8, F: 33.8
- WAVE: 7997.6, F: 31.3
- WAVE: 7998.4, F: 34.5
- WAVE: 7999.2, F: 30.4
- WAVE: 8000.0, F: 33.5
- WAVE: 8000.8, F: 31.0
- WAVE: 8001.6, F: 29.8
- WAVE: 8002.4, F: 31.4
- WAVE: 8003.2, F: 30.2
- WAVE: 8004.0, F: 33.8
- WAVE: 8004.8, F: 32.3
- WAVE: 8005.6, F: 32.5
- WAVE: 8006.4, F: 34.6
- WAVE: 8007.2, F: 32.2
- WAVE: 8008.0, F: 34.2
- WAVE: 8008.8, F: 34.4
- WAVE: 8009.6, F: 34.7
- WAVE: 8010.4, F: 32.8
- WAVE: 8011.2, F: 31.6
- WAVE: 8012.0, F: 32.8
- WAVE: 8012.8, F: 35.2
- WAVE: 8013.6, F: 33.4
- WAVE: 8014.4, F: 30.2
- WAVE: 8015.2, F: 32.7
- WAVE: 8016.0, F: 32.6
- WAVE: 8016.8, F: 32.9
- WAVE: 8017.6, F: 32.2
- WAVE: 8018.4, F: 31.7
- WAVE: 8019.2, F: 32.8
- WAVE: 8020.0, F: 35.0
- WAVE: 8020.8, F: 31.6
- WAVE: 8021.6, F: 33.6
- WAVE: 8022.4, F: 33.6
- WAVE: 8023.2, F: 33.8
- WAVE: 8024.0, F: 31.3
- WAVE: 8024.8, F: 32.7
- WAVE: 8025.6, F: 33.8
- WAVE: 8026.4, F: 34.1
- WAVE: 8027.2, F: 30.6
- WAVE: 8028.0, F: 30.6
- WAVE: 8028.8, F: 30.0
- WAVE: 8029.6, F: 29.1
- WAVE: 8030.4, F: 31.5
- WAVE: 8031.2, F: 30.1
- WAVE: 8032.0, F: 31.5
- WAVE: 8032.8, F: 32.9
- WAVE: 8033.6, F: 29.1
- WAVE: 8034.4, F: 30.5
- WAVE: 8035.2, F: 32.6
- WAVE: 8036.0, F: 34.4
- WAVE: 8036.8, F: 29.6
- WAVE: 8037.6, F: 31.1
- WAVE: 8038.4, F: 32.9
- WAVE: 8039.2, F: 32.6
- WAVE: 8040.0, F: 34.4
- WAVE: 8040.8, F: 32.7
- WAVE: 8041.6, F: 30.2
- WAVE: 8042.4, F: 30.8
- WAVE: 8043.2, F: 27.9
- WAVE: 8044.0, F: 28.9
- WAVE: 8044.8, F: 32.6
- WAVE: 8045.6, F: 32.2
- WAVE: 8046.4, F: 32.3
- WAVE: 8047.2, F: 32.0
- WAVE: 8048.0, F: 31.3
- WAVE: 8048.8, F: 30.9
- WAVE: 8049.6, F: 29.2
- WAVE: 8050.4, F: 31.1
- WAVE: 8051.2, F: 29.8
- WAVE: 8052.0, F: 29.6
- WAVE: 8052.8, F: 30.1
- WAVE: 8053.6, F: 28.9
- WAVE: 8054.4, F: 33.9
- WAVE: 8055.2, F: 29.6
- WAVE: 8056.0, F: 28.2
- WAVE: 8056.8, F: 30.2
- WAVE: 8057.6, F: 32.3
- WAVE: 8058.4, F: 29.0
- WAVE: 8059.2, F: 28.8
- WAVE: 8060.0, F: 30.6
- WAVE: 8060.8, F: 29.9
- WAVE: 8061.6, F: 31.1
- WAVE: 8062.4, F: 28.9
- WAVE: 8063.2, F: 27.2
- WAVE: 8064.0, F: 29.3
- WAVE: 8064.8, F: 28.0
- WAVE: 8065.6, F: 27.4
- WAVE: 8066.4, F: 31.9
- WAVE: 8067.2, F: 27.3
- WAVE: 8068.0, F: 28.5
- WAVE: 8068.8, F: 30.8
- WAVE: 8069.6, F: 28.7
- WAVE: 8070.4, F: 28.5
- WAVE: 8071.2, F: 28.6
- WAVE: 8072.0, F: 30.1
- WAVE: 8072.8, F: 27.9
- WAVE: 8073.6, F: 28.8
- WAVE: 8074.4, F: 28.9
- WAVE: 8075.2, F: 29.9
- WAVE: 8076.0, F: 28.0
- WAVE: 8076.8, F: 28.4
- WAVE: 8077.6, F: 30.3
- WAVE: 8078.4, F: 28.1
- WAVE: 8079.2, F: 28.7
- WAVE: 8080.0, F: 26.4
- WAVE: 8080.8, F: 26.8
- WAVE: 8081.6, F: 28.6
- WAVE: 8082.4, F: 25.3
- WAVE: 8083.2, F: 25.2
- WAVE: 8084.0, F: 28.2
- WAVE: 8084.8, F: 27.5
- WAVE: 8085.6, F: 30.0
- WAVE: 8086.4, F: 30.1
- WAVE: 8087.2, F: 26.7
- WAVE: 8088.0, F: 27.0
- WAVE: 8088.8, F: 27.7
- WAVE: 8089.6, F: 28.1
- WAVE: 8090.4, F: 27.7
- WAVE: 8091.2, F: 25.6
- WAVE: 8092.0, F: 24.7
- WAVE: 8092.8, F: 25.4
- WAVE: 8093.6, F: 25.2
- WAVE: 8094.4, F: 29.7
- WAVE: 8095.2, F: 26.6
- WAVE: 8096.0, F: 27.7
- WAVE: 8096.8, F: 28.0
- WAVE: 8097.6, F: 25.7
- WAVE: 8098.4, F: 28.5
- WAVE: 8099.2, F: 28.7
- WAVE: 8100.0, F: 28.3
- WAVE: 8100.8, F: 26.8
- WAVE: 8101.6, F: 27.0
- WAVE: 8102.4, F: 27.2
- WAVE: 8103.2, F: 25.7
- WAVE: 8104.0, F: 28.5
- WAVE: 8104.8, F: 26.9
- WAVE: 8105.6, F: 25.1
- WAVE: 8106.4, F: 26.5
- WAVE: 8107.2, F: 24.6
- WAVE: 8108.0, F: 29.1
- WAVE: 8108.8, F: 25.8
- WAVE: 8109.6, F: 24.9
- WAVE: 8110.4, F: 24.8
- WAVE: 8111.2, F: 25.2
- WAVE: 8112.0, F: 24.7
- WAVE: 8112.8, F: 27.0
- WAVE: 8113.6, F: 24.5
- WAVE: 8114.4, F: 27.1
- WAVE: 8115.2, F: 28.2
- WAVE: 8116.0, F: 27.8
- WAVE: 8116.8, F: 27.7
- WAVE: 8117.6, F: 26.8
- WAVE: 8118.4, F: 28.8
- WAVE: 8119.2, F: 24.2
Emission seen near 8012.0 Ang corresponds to C III]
